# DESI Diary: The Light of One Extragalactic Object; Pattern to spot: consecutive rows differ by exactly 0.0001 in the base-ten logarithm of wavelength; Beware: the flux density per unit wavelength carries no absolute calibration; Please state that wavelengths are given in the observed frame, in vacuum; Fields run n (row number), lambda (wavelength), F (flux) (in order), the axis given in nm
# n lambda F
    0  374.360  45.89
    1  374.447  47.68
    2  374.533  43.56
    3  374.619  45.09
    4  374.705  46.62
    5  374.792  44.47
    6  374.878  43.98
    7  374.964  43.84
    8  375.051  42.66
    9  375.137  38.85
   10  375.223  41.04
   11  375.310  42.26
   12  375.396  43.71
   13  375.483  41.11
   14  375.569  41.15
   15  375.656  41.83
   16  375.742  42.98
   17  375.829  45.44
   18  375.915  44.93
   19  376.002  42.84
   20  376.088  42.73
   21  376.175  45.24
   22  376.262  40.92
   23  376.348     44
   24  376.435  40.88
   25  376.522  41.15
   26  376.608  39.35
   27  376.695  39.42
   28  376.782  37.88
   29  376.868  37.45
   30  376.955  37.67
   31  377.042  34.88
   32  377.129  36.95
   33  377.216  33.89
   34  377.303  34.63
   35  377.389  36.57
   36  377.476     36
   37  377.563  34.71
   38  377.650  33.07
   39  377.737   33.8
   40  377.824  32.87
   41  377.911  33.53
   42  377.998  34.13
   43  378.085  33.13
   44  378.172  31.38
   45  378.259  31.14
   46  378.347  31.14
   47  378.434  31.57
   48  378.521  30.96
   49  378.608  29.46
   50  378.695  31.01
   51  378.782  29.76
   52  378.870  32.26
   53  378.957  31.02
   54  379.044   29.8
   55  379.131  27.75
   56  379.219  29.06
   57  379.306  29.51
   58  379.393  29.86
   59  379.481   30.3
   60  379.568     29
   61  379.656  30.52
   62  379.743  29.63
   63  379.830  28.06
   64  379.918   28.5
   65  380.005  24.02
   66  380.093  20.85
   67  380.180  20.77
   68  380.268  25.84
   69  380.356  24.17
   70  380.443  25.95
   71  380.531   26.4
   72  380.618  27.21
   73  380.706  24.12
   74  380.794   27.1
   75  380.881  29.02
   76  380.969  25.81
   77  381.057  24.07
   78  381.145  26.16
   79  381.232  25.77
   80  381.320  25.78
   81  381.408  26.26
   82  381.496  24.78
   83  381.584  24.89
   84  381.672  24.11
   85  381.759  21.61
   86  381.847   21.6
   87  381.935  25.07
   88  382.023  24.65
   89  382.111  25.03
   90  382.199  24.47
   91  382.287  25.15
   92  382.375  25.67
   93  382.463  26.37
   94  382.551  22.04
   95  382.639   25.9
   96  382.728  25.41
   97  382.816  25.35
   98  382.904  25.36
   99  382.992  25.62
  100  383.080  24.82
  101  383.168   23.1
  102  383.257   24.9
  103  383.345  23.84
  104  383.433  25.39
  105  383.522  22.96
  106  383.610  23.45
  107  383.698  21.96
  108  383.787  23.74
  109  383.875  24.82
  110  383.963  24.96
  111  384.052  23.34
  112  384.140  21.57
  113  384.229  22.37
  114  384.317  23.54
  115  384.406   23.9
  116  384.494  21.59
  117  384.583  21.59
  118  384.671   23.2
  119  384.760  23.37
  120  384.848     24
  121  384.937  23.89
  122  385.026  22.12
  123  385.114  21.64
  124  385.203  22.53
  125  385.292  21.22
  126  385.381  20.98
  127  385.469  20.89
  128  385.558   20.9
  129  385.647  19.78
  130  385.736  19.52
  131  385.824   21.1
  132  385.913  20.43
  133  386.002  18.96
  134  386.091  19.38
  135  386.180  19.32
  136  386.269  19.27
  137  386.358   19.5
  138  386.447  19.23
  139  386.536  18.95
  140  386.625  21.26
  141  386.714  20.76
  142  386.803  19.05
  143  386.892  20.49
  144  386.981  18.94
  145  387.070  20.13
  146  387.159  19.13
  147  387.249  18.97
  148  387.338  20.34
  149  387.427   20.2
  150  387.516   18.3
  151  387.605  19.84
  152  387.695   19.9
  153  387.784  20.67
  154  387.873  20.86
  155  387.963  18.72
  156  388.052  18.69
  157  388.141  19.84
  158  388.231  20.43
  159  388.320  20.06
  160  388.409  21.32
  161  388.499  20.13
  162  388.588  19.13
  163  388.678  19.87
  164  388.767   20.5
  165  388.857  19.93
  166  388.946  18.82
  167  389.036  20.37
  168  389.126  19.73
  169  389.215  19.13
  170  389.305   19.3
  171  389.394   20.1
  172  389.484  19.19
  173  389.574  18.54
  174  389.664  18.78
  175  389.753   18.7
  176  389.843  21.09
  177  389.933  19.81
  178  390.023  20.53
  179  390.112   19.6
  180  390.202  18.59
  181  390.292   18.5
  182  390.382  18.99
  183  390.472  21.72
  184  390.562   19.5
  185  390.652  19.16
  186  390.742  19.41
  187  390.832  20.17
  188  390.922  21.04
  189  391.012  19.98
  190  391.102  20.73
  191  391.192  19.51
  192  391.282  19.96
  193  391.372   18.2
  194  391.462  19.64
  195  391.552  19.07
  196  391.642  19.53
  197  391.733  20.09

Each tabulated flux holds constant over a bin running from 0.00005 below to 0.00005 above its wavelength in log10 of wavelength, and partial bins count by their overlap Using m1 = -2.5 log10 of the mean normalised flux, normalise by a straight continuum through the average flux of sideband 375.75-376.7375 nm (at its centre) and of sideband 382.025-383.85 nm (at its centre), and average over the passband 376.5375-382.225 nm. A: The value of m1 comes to 0.16 mag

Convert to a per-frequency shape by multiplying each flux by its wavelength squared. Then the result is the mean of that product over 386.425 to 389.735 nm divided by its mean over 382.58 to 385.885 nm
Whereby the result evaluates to 0.87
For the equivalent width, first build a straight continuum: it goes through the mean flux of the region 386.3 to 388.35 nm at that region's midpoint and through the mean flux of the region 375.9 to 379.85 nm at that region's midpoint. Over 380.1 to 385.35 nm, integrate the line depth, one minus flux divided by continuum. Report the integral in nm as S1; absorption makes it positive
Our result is 0.50 nm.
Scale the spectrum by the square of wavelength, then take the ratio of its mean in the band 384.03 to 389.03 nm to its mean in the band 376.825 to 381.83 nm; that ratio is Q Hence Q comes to 0.73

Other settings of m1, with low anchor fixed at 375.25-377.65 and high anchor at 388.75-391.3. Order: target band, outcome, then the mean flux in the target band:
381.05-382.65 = 0.28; 24.7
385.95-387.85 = 0.23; 19.7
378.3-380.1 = 0.21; 29.4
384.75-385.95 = 0.23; 21.6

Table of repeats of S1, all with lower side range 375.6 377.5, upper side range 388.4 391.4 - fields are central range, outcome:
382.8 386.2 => 0.647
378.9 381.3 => 0.522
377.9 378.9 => 0.151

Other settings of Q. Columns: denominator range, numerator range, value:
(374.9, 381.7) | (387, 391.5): 0.63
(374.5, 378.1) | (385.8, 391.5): 0.53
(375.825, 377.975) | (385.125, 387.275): 0.55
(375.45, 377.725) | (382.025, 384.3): 0.64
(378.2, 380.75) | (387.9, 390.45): 0.73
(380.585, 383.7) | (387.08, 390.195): 0.82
